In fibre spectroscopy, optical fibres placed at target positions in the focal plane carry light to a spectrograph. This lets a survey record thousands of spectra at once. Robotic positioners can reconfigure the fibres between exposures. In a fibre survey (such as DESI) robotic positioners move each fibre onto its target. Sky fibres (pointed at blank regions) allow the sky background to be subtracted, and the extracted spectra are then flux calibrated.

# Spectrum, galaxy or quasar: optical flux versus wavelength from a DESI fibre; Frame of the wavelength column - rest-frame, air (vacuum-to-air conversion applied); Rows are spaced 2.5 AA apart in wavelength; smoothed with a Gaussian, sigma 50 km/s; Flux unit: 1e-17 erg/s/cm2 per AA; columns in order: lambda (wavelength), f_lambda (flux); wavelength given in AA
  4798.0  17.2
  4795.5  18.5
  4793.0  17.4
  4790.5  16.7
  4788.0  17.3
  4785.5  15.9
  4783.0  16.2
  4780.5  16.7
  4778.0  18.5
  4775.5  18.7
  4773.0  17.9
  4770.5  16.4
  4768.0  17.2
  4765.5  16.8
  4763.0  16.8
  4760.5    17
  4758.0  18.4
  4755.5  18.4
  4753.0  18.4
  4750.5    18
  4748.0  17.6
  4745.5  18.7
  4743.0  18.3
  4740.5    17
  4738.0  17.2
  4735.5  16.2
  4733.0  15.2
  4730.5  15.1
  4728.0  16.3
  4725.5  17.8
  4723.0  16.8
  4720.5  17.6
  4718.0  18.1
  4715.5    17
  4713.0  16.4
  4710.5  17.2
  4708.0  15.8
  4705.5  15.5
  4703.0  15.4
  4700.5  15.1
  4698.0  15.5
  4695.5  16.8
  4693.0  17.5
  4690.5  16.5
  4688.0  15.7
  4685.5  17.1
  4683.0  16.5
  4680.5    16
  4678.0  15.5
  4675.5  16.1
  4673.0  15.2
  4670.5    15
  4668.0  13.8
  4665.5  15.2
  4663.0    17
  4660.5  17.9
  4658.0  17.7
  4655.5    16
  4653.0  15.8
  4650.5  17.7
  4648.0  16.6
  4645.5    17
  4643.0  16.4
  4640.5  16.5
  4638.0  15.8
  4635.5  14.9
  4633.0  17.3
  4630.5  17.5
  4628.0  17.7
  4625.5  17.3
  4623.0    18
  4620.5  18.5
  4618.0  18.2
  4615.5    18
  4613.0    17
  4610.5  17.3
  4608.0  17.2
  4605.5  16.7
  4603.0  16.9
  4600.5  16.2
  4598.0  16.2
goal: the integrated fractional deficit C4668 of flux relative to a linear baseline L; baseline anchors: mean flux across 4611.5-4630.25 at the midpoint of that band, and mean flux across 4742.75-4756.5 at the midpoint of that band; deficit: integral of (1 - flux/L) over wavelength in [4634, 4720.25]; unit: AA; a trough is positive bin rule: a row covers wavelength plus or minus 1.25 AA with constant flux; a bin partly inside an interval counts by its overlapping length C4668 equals 8.3 AA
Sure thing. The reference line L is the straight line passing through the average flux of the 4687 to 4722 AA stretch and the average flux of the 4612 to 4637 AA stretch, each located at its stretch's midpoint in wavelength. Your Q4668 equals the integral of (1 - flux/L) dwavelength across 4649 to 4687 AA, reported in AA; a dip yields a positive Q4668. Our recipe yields 1.64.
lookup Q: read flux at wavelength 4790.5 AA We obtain 16.7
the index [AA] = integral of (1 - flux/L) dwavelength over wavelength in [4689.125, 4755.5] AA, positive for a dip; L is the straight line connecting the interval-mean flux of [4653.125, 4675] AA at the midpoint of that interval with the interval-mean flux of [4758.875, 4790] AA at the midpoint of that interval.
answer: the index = -1.0 AA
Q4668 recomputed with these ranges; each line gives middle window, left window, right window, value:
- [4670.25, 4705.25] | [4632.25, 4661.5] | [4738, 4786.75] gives 1.9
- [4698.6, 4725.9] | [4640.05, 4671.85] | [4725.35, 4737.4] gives -0.7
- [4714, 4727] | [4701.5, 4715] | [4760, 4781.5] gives -0.9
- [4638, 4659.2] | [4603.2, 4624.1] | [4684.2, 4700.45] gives 0.5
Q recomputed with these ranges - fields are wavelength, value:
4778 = 18.5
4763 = 16.8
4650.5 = 17.7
